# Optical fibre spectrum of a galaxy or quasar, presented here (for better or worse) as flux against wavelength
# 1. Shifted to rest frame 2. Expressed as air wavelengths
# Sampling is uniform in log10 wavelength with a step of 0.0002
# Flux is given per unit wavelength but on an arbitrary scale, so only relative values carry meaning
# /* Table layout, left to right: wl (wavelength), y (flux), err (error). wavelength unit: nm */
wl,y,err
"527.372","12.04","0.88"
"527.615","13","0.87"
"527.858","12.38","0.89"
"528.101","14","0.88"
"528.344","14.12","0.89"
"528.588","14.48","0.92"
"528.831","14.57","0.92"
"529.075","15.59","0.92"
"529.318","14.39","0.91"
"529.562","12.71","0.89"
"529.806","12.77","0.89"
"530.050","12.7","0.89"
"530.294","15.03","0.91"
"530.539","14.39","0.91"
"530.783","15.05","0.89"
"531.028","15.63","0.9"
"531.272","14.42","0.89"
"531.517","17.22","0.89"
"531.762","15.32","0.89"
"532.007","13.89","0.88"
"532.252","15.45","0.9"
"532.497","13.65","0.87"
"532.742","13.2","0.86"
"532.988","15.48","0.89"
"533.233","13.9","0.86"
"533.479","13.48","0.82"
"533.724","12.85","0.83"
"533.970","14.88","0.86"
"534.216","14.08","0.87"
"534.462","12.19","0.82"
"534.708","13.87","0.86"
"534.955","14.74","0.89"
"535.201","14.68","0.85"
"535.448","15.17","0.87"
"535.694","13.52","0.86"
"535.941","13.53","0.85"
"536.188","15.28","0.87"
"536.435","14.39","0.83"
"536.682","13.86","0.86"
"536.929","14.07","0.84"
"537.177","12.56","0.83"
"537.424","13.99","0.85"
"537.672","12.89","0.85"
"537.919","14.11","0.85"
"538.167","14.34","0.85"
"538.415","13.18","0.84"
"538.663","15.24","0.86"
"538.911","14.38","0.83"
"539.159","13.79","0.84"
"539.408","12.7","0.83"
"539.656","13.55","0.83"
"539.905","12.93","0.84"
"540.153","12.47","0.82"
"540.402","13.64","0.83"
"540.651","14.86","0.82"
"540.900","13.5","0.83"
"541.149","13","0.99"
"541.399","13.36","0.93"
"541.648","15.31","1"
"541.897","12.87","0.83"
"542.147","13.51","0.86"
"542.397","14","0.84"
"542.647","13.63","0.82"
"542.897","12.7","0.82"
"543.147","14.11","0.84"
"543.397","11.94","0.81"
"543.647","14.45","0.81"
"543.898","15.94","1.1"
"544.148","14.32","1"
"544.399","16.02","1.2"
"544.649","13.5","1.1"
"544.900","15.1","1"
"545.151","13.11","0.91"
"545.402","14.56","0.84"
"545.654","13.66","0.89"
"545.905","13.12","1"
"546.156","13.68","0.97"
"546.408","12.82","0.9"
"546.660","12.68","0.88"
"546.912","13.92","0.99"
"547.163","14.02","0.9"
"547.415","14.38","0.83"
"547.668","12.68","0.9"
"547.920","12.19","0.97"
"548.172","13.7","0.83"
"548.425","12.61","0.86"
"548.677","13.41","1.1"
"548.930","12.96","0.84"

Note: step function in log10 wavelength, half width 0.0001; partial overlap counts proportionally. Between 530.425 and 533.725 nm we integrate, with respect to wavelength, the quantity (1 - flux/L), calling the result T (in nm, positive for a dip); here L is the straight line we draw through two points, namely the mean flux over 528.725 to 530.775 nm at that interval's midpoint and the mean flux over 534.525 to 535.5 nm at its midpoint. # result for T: -0.09 nm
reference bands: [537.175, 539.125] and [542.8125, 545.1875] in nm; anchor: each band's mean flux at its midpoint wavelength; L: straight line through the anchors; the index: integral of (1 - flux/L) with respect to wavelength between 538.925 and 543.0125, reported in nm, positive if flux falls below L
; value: 0.16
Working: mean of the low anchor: 13.9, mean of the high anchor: 14.2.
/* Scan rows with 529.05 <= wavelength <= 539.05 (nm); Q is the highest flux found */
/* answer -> 17.22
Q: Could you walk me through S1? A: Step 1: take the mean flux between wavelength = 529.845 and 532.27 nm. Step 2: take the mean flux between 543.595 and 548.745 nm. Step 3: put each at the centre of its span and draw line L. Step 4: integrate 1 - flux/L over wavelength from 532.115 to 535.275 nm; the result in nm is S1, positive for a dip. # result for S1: 0.13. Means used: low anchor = 14.8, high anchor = 13.8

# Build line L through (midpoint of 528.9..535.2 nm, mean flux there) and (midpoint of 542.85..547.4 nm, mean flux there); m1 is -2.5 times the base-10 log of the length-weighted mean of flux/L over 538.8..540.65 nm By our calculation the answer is 0.05 mag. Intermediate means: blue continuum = 14.3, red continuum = 13.9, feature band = 13.4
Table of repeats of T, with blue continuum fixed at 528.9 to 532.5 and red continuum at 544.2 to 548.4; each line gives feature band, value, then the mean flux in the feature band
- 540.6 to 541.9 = 0.01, 13.8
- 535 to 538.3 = 0.04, 14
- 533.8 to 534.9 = 0.05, 13.8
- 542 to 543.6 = 0.06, 13.4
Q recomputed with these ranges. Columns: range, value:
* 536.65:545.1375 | 16.02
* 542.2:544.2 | 15.94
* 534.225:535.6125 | 15.17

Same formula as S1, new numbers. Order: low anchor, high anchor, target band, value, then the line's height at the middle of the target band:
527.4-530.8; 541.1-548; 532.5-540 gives -0.05 nm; 13.8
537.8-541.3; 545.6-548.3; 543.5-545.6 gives -0.17 nm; 13.5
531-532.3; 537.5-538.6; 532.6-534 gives 0.09 nm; 14.9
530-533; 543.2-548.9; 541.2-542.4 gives 0.02 nm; 14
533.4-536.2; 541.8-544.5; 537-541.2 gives 0.11 nm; 14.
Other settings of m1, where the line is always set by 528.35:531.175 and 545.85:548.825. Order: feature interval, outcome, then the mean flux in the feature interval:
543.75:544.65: -0.13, 15.1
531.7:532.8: -0.01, 14.3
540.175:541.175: 0.00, 13.7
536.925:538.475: 0.02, 13.6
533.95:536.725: -0.02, 14.2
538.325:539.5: -0.01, 13.9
